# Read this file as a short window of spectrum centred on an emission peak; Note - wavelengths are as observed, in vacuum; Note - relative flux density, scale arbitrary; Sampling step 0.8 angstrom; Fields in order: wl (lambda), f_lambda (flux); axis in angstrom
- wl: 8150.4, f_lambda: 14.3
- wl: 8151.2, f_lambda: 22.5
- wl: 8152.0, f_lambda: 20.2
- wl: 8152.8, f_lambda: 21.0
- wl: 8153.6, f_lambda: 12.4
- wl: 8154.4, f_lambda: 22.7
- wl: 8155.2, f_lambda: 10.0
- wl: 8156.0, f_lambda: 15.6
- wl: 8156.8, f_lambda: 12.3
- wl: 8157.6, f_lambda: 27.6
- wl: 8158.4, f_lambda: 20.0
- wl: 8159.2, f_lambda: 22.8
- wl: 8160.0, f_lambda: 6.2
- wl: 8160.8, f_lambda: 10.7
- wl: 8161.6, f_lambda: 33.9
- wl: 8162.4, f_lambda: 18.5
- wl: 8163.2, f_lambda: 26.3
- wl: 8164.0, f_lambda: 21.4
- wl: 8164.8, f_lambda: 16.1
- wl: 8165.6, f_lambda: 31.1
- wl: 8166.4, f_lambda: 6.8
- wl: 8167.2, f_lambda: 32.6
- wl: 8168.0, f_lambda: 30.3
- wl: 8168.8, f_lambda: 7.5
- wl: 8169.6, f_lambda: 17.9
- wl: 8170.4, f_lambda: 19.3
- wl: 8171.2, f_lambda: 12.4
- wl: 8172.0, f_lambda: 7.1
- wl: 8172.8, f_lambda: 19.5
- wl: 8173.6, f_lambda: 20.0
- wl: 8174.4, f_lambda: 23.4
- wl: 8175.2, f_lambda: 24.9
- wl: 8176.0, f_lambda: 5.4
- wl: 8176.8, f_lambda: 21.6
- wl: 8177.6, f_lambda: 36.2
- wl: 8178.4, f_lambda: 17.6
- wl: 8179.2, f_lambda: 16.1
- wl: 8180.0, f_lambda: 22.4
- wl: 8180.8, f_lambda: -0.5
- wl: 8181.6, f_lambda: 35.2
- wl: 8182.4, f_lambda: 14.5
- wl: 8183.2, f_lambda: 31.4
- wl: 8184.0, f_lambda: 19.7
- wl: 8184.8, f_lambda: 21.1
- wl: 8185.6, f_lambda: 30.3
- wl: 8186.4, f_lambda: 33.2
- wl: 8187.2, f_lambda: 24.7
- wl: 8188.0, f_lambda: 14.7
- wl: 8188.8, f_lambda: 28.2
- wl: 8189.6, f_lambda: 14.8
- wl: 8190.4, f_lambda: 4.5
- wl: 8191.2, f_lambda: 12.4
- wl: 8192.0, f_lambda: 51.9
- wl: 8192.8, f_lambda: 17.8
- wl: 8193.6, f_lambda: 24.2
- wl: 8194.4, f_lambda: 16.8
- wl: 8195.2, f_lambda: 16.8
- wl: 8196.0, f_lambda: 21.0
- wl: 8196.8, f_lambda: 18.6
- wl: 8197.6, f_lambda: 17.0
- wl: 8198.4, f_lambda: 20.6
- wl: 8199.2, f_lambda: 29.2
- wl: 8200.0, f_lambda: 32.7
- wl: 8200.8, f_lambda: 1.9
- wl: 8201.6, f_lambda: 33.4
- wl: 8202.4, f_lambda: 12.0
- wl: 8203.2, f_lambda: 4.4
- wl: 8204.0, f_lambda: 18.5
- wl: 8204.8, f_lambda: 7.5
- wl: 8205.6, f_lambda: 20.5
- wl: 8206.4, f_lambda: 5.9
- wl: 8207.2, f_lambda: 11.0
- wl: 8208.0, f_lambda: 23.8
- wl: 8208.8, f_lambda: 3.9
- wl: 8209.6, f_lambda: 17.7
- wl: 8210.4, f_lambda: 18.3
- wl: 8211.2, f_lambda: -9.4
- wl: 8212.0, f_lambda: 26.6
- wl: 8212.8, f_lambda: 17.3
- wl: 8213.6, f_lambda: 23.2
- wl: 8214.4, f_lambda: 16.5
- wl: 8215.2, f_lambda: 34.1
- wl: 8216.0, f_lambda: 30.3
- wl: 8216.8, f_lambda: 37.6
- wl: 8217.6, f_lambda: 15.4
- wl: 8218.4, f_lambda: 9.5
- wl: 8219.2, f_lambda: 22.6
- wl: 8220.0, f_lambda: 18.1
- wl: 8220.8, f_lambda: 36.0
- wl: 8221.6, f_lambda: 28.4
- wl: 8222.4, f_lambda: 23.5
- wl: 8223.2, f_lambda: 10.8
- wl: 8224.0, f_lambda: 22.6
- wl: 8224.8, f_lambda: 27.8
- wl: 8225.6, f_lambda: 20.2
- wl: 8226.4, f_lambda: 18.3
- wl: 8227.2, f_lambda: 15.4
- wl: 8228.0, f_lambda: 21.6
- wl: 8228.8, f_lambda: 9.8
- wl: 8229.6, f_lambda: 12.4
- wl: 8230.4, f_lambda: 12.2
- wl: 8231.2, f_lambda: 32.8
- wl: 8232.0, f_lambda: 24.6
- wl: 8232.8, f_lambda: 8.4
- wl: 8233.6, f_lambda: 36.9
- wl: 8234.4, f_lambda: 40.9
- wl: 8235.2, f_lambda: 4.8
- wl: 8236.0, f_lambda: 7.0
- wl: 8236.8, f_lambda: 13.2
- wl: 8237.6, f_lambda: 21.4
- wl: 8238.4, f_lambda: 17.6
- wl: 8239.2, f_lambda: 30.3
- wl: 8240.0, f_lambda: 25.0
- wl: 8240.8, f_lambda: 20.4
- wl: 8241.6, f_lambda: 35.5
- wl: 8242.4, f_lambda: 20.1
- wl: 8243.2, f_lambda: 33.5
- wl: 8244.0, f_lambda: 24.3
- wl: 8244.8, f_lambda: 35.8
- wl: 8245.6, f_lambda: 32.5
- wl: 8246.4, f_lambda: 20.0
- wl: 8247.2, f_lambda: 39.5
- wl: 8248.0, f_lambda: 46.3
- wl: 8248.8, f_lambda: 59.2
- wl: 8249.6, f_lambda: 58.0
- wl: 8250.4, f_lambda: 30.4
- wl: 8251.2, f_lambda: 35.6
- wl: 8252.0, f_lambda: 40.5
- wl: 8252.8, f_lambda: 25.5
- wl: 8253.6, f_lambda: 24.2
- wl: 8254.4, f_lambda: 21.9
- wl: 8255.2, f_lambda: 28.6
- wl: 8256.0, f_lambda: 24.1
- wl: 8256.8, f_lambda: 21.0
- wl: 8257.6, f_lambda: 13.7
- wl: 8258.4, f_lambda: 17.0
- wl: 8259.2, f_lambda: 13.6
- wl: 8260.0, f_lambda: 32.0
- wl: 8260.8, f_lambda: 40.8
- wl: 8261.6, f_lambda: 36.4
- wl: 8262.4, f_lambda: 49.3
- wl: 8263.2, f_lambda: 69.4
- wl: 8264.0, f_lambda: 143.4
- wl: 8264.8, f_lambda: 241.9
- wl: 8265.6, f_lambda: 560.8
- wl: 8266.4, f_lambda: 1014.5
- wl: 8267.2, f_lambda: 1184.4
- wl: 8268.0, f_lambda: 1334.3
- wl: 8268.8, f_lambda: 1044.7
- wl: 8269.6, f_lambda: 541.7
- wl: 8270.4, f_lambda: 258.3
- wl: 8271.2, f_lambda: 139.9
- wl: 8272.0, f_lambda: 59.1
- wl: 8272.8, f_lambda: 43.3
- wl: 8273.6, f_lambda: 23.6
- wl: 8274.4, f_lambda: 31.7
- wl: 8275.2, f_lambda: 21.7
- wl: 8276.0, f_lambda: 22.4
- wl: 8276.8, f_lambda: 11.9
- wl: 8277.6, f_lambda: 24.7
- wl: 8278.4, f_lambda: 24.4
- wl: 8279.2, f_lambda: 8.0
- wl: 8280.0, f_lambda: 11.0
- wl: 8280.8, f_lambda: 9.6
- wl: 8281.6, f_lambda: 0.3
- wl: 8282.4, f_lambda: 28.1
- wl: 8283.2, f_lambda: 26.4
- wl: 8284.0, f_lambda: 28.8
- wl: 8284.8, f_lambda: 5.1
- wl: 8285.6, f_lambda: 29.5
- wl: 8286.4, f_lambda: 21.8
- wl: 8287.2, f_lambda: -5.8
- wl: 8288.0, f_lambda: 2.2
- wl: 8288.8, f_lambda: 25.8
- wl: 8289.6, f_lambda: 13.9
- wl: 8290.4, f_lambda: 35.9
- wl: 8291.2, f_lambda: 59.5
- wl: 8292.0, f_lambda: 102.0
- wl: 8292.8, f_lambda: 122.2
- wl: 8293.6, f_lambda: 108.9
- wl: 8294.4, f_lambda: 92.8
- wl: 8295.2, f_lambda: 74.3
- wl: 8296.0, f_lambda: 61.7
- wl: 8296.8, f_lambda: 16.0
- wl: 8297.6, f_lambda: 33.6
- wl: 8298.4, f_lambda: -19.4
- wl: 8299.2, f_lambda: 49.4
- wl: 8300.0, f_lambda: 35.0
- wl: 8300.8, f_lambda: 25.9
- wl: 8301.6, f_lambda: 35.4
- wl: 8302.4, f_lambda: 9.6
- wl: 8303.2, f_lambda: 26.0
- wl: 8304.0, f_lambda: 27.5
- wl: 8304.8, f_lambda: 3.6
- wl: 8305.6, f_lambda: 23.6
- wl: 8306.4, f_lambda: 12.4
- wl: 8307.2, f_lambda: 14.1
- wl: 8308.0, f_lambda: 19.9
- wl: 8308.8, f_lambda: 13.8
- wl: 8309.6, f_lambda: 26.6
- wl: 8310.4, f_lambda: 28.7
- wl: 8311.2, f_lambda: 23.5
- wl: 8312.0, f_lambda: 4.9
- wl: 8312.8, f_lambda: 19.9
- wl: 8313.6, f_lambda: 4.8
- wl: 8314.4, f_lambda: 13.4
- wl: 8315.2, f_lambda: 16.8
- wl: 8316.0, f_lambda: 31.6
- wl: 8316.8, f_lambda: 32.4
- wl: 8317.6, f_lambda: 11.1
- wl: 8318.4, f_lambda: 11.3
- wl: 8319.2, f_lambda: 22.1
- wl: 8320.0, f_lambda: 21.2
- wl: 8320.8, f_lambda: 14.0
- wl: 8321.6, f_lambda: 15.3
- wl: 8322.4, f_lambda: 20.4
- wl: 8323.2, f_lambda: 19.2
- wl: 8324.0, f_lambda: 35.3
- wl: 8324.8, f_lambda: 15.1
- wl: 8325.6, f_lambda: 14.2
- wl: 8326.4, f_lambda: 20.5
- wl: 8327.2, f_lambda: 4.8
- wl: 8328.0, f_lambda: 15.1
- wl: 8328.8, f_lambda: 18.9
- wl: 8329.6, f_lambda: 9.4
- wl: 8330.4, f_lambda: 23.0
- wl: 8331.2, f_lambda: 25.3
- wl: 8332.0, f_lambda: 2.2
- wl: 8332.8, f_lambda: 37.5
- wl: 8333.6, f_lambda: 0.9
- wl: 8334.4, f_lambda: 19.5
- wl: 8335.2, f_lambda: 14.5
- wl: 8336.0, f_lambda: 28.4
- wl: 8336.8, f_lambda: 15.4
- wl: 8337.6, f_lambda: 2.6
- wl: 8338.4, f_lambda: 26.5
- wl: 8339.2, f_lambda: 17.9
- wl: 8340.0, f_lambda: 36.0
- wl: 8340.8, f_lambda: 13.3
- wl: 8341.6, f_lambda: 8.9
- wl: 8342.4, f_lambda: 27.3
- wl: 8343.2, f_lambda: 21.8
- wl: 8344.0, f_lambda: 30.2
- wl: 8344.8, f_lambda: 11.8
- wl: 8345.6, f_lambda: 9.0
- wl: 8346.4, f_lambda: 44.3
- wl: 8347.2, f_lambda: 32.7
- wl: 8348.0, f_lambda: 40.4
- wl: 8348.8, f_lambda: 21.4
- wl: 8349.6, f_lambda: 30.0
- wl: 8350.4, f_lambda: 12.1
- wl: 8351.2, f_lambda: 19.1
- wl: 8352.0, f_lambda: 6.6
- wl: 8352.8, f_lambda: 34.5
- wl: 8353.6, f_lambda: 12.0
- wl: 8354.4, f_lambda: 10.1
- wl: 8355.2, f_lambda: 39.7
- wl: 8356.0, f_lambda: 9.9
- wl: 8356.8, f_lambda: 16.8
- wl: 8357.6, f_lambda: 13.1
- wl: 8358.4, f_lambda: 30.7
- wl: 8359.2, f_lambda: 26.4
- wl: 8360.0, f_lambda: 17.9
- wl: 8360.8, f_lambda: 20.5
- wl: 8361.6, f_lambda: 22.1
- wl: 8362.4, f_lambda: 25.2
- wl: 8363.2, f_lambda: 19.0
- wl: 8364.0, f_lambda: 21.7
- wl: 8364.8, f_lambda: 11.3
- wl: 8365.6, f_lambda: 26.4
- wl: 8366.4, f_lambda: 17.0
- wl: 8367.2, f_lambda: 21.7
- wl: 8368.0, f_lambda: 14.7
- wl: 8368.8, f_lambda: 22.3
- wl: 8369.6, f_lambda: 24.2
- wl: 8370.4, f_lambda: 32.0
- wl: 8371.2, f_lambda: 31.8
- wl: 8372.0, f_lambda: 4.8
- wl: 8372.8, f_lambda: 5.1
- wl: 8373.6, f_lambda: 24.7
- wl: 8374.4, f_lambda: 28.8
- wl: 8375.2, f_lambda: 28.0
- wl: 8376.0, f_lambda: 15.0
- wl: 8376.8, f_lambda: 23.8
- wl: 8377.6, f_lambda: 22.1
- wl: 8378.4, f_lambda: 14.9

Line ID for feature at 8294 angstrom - [N II]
